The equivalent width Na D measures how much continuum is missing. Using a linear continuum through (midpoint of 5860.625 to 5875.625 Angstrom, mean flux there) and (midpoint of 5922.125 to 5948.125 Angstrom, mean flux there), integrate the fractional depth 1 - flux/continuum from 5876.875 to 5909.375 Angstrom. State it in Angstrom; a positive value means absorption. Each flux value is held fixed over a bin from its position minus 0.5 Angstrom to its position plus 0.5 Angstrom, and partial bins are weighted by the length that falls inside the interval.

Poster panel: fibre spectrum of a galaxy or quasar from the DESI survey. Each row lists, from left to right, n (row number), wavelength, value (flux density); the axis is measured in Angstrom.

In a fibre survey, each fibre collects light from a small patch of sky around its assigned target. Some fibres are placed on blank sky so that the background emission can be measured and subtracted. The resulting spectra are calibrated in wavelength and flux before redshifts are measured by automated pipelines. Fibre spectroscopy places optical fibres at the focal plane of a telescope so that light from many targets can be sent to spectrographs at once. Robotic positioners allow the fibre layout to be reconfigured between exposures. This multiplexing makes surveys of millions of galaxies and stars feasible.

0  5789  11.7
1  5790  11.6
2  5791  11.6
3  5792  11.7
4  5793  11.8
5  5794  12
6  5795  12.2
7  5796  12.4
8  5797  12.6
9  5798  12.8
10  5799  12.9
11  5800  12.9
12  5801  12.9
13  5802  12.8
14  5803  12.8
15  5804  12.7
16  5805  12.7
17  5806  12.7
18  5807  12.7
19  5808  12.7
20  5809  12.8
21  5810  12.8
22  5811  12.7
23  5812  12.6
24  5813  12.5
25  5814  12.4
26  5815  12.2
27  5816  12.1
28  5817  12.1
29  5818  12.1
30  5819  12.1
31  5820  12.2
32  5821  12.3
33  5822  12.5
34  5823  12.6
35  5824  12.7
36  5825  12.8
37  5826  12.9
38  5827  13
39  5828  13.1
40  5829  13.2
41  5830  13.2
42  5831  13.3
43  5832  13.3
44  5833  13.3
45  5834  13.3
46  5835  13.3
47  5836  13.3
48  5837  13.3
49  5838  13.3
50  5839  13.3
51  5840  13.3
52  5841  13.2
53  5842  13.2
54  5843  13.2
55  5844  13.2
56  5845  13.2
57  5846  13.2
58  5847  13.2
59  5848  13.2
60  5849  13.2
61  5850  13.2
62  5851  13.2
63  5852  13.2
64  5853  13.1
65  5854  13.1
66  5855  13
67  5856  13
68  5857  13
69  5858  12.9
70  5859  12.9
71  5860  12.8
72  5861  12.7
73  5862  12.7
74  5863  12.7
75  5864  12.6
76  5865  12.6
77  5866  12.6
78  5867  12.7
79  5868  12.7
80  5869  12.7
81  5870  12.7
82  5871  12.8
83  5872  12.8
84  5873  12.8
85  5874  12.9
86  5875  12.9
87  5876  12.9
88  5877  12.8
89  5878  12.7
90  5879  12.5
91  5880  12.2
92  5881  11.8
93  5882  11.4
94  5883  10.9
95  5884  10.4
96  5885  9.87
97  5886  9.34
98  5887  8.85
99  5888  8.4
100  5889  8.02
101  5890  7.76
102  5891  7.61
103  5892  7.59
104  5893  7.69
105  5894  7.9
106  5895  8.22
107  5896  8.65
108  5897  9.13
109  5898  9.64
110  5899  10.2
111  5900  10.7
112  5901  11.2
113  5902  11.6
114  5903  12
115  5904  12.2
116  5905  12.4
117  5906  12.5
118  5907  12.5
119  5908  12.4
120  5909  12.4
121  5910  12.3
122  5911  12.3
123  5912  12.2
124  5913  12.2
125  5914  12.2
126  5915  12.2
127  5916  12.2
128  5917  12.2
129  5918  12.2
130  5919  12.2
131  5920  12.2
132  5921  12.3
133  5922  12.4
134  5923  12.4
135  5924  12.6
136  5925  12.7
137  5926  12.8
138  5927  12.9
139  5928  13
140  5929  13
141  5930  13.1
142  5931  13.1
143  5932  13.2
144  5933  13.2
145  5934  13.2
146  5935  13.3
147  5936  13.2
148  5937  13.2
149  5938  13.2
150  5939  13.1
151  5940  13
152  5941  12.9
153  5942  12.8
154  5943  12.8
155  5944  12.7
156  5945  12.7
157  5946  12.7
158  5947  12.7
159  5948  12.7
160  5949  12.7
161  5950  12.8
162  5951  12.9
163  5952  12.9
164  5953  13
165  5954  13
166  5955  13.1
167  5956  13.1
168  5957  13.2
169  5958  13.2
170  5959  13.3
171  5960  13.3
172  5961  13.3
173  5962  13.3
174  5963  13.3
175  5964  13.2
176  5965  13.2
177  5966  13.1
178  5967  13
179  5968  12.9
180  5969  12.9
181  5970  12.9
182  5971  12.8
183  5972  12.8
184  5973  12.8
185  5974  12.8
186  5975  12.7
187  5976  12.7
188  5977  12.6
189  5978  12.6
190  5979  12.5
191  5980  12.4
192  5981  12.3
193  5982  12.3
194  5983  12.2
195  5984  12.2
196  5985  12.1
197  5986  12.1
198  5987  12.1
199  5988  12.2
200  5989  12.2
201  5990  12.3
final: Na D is 6.2 Angstrom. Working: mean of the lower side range 12.7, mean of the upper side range 12.9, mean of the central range 10.4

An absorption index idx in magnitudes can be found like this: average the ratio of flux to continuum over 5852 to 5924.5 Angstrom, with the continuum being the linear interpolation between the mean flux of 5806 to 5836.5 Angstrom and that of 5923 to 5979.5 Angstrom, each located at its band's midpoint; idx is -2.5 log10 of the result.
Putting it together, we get 0.11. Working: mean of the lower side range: 12.7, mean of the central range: 11.6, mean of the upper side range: 13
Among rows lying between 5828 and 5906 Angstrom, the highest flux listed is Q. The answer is 13.3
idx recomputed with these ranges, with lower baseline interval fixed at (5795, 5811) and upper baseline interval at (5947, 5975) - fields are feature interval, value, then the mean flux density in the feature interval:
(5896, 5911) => 0.13 mag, 11.4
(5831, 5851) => -0.04 mag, 13.2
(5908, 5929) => 0.04 mag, 12.4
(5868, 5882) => 0.02 mag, 12.6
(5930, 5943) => -0.01 mag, 13.1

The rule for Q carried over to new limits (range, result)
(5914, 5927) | 12.9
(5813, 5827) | 13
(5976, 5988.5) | 12.7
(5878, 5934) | 13.2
